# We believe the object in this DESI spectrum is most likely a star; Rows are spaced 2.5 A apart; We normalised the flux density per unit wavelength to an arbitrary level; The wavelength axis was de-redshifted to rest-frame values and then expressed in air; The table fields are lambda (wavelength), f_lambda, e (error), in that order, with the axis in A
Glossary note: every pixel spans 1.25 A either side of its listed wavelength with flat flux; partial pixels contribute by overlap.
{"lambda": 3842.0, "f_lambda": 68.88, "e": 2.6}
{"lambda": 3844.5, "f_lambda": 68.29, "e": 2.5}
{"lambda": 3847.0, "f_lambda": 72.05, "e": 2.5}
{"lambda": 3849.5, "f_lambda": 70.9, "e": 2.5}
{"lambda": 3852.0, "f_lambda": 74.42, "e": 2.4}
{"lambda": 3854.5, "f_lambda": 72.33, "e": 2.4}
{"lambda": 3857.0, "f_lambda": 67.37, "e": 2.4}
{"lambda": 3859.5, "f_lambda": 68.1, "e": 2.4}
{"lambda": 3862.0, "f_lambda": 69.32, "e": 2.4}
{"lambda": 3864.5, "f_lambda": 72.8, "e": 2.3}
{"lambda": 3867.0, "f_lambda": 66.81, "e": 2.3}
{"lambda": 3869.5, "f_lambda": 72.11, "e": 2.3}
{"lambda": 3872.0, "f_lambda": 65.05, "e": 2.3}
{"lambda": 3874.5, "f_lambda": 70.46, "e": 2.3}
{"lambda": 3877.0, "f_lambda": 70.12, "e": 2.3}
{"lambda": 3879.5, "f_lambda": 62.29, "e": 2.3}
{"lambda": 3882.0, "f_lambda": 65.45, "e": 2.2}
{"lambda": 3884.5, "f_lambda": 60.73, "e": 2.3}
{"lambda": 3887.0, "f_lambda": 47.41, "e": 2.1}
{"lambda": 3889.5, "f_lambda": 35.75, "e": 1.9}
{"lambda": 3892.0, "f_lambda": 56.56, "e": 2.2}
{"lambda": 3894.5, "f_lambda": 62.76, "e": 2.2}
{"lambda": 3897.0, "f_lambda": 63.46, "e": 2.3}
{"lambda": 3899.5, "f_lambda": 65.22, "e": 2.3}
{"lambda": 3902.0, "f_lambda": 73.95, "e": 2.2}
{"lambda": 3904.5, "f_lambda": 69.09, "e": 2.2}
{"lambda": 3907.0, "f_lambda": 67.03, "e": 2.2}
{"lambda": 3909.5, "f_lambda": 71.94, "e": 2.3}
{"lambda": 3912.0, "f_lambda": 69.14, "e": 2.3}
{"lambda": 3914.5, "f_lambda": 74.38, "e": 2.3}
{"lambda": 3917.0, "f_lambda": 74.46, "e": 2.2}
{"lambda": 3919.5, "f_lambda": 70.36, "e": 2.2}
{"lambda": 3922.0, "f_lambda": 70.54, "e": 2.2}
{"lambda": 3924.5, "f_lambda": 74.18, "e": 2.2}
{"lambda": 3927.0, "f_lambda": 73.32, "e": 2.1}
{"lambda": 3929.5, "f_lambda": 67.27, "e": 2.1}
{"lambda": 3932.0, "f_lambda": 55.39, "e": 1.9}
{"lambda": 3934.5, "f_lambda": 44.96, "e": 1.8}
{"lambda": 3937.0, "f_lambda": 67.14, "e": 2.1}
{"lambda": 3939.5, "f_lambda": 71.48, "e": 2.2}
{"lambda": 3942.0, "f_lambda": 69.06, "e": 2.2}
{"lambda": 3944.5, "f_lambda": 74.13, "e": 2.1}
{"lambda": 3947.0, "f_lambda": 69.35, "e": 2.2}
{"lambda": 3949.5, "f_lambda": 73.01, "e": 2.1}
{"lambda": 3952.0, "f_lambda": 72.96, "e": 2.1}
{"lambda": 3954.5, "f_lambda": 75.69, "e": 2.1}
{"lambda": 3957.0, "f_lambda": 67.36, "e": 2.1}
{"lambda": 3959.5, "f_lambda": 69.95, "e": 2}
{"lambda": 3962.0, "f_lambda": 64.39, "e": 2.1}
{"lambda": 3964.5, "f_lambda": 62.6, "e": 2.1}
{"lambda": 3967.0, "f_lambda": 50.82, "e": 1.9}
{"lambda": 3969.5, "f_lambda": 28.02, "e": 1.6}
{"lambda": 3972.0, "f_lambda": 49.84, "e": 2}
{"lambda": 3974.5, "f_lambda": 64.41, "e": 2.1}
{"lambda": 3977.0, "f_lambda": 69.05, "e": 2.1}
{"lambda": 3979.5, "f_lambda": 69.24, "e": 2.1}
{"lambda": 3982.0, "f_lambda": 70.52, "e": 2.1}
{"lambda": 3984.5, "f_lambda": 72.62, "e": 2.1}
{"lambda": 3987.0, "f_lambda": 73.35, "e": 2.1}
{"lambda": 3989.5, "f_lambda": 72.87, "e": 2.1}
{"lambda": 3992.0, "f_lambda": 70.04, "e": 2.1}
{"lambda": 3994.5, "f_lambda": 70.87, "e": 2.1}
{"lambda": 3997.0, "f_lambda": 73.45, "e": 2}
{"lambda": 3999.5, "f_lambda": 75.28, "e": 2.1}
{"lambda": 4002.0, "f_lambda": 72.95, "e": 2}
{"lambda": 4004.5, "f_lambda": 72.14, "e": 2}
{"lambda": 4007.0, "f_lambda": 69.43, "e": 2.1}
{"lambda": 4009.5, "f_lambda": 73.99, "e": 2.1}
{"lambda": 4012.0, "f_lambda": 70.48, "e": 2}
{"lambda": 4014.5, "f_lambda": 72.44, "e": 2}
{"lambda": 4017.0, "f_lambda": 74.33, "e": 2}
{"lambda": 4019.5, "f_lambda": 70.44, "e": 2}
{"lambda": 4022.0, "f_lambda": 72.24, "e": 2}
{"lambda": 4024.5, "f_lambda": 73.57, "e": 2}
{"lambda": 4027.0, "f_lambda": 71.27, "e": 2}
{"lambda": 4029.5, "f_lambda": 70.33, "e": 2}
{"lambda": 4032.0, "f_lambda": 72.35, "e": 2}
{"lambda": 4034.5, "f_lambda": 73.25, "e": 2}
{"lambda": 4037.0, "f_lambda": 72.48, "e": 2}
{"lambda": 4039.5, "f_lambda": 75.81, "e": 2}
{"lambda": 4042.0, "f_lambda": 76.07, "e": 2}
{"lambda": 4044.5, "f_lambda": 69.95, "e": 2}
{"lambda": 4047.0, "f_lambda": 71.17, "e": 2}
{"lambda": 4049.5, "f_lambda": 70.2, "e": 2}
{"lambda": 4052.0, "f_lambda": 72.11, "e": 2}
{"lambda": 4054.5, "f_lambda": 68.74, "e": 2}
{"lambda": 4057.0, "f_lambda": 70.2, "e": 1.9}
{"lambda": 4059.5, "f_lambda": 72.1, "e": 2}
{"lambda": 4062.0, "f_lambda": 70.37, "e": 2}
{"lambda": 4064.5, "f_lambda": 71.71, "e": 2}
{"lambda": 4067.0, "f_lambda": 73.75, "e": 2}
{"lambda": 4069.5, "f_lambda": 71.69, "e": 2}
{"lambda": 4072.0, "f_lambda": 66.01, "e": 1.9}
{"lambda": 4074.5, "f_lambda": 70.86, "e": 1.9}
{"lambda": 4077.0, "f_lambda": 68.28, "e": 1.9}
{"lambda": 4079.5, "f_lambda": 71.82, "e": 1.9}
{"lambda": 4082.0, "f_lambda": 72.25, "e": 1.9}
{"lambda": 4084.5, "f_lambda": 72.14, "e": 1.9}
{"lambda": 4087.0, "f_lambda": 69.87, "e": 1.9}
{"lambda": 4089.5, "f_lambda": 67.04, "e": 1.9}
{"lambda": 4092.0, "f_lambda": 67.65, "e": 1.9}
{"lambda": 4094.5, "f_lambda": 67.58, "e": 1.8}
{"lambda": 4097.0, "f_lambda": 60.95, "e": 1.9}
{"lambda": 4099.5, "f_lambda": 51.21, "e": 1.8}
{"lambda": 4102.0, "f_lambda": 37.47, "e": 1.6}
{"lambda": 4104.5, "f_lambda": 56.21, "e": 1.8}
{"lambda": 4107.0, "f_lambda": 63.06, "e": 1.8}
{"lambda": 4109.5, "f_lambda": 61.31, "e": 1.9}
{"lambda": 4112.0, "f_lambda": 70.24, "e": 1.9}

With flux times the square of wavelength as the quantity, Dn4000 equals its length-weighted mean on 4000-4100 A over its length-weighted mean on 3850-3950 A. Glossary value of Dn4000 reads 1.14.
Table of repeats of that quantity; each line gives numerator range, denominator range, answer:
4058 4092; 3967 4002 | 1.12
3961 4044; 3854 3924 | 1.10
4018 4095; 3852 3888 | 1.17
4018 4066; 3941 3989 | 1.14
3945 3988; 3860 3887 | 1.02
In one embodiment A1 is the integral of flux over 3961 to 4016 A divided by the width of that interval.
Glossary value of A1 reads 66.8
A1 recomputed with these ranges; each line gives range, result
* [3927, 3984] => 64.3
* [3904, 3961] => 69.2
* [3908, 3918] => 72.3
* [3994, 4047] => 72.5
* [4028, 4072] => 71.7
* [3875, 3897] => 58.4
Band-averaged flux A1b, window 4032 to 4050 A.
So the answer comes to 72.8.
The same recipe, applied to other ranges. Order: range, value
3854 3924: 66.3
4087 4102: 61.3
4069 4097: 69.1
